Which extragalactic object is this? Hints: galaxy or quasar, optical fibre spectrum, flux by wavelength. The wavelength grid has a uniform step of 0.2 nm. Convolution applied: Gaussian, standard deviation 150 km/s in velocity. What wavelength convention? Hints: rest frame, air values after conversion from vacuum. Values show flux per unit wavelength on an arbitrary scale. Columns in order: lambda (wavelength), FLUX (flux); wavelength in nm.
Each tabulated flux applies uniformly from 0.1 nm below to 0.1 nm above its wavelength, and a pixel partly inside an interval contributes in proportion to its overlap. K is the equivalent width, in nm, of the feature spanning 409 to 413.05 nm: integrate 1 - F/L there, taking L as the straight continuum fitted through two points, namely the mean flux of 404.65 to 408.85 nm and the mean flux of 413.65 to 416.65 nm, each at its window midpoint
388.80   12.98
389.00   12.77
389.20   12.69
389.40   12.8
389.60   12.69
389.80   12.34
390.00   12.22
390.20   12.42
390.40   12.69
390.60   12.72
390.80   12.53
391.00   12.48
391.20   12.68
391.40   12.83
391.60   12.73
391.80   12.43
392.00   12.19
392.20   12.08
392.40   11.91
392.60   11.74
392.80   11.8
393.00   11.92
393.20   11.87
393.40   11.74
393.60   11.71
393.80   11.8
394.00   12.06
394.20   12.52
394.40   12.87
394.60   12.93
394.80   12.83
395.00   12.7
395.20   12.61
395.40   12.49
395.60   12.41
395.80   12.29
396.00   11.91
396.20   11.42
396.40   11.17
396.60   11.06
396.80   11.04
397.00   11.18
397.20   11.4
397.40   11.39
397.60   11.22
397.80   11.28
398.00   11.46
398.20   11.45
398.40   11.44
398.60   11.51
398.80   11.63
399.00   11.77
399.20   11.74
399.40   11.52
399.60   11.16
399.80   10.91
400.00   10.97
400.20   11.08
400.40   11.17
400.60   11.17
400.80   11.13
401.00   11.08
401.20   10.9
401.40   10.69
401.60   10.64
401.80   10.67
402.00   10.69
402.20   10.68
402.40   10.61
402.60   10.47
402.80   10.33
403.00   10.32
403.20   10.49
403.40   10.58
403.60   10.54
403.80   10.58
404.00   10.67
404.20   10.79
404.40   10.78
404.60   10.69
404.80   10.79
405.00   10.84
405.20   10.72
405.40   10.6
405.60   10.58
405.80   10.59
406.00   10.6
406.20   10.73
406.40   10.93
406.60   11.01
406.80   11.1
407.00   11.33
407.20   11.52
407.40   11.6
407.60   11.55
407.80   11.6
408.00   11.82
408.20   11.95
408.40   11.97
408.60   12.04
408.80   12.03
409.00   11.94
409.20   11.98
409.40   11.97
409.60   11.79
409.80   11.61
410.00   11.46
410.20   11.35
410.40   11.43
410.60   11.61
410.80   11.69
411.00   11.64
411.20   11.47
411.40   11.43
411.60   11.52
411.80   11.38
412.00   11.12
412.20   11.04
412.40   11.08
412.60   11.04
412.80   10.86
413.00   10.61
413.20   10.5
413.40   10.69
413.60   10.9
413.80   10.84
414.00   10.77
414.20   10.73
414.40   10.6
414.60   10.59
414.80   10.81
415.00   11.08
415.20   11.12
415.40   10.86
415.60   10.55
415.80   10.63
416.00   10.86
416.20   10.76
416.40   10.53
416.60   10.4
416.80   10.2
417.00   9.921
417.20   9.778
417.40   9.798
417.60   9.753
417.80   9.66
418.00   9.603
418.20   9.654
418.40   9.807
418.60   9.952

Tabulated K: -0.16 nm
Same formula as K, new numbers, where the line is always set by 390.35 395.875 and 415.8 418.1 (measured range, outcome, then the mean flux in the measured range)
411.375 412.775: -0.08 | 11.2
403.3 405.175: 0.10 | 10.7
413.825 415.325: -0.07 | 10.8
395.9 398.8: 0.14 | 11.4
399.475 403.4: 0.26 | 10.8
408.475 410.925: -0.21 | 11.7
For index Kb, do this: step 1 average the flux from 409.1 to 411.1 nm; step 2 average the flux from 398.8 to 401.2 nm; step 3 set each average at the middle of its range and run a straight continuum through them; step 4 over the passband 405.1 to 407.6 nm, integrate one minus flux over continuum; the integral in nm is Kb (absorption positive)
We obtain 0.12 nm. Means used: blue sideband 11.2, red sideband 11.7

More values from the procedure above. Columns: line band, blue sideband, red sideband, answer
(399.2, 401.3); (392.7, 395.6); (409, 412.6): 0.15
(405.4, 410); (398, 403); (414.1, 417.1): -0.25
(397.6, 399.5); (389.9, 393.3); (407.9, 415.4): 0.07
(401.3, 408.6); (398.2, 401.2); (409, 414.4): 0.24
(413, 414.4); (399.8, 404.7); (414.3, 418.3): -0.04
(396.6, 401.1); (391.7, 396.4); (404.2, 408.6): 0.18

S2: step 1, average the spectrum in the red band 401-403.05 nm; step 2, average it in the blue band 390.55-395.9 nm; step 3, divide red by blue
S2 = 0.9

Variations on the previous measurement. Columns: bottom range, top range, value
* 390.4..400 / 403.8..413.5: 0.94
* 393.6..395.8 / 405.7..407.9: 0.89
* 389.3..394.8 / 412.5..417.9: 0.86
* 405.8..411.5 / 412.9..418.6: 0.90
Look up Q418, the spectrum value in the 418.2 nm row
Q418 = 9.654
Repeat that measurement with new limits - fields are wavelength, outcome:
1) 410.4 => 11.43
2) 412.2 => 11.04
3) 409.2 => 11.98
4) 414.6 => 10.59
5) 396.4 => 11.17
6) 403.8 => 10.58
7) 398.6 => 11.51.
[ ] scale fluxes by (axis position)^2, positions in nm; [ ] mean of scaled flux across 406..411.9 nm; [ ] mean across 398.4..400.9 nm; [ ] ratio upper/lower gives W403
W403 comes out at 1.07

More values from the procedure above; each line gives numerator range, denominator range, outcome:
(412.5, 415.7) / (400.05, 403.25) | 1.06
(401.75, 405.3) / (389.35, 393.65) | 0.92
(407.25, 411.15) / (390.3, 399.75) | 1.05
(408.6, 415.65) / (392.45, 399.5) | 1.03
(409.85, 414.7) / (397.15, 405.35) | 1.07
